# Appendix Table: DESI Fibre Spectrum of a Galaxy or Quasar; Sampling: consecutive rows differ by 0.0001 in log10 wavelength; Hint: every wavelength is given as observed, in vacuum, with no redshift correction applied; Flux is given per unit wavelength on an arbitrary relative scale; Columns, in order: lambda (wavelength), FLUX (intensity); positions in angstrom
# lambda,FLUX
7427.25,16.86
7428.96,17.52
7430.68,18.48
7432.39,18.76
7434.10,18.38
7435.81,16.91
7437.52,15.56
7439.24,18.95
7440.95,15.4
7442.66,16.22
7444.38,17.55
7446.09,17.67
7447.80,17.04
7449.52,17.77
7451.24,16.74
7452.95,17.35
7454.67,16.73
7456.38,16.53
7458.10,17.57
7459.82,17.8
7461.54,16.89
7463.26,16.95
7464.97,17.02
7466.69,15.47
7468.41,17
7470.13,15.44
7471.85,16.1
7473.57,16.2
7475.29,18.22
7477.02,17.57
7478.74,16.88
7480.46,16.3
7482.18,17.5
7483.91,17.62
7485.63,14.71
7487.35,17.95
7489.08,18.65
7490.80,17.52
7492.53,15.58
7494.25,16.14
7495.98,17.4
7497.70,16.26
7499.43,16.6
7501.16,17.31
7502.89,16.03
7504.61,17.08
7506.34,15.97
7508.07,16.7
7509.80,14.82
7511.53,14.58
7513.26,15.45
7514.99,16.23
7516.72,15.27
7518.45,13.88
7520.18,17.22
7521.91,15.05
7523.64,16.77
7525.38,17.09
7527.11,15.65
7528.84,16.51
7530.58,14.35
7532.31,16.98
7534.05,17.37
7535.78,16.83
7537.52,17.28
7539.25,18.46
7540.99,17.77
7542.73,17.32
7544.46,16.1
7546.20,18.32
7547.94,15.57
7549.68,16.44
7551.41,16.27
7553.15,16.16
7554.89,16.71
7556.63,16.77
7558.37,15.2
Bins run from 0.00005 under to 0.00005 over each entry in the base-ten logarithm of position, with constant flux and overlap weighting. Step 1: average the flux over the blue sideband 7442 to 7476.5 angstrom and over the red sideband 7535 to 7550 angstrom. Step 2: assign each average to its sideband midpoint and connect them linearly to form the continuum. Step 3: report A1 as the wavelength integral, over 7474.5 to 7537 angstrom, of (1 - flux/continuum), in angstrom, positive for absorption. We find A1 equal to 2.2 angstrom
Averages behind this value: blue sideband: 16.9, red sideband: 17.1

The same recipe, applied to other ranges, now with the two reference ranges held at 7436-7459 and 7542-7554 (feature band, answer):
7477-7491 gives -0.2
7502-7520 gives 1.2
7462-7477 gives 0.3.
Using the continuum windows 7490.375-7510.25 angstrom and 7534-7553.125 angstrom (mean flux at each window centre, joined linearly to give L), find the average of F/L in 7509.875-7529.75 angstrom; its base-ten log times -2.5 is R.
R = 0.06 mag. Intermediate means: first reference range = 16.5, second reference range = 17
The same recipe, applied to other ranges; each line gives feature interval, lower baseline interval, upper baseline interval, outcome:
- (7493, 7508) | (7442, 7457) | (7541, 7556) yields 0.02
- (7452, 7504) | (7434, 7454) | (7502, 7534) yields -0.02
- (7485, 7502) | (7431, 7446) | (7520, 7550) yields 0.01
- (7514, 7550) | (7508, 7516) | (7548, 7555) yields -0.04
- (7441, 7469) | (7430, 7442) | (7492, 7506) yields 0.01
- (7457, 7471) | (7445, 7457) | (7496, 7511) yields 0.01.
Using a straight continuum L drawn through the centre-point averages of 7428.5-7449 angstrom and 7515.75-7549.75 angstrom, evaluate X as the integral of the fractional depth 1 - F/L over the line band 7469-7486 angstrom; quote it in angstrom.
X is 0.3 angstrom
